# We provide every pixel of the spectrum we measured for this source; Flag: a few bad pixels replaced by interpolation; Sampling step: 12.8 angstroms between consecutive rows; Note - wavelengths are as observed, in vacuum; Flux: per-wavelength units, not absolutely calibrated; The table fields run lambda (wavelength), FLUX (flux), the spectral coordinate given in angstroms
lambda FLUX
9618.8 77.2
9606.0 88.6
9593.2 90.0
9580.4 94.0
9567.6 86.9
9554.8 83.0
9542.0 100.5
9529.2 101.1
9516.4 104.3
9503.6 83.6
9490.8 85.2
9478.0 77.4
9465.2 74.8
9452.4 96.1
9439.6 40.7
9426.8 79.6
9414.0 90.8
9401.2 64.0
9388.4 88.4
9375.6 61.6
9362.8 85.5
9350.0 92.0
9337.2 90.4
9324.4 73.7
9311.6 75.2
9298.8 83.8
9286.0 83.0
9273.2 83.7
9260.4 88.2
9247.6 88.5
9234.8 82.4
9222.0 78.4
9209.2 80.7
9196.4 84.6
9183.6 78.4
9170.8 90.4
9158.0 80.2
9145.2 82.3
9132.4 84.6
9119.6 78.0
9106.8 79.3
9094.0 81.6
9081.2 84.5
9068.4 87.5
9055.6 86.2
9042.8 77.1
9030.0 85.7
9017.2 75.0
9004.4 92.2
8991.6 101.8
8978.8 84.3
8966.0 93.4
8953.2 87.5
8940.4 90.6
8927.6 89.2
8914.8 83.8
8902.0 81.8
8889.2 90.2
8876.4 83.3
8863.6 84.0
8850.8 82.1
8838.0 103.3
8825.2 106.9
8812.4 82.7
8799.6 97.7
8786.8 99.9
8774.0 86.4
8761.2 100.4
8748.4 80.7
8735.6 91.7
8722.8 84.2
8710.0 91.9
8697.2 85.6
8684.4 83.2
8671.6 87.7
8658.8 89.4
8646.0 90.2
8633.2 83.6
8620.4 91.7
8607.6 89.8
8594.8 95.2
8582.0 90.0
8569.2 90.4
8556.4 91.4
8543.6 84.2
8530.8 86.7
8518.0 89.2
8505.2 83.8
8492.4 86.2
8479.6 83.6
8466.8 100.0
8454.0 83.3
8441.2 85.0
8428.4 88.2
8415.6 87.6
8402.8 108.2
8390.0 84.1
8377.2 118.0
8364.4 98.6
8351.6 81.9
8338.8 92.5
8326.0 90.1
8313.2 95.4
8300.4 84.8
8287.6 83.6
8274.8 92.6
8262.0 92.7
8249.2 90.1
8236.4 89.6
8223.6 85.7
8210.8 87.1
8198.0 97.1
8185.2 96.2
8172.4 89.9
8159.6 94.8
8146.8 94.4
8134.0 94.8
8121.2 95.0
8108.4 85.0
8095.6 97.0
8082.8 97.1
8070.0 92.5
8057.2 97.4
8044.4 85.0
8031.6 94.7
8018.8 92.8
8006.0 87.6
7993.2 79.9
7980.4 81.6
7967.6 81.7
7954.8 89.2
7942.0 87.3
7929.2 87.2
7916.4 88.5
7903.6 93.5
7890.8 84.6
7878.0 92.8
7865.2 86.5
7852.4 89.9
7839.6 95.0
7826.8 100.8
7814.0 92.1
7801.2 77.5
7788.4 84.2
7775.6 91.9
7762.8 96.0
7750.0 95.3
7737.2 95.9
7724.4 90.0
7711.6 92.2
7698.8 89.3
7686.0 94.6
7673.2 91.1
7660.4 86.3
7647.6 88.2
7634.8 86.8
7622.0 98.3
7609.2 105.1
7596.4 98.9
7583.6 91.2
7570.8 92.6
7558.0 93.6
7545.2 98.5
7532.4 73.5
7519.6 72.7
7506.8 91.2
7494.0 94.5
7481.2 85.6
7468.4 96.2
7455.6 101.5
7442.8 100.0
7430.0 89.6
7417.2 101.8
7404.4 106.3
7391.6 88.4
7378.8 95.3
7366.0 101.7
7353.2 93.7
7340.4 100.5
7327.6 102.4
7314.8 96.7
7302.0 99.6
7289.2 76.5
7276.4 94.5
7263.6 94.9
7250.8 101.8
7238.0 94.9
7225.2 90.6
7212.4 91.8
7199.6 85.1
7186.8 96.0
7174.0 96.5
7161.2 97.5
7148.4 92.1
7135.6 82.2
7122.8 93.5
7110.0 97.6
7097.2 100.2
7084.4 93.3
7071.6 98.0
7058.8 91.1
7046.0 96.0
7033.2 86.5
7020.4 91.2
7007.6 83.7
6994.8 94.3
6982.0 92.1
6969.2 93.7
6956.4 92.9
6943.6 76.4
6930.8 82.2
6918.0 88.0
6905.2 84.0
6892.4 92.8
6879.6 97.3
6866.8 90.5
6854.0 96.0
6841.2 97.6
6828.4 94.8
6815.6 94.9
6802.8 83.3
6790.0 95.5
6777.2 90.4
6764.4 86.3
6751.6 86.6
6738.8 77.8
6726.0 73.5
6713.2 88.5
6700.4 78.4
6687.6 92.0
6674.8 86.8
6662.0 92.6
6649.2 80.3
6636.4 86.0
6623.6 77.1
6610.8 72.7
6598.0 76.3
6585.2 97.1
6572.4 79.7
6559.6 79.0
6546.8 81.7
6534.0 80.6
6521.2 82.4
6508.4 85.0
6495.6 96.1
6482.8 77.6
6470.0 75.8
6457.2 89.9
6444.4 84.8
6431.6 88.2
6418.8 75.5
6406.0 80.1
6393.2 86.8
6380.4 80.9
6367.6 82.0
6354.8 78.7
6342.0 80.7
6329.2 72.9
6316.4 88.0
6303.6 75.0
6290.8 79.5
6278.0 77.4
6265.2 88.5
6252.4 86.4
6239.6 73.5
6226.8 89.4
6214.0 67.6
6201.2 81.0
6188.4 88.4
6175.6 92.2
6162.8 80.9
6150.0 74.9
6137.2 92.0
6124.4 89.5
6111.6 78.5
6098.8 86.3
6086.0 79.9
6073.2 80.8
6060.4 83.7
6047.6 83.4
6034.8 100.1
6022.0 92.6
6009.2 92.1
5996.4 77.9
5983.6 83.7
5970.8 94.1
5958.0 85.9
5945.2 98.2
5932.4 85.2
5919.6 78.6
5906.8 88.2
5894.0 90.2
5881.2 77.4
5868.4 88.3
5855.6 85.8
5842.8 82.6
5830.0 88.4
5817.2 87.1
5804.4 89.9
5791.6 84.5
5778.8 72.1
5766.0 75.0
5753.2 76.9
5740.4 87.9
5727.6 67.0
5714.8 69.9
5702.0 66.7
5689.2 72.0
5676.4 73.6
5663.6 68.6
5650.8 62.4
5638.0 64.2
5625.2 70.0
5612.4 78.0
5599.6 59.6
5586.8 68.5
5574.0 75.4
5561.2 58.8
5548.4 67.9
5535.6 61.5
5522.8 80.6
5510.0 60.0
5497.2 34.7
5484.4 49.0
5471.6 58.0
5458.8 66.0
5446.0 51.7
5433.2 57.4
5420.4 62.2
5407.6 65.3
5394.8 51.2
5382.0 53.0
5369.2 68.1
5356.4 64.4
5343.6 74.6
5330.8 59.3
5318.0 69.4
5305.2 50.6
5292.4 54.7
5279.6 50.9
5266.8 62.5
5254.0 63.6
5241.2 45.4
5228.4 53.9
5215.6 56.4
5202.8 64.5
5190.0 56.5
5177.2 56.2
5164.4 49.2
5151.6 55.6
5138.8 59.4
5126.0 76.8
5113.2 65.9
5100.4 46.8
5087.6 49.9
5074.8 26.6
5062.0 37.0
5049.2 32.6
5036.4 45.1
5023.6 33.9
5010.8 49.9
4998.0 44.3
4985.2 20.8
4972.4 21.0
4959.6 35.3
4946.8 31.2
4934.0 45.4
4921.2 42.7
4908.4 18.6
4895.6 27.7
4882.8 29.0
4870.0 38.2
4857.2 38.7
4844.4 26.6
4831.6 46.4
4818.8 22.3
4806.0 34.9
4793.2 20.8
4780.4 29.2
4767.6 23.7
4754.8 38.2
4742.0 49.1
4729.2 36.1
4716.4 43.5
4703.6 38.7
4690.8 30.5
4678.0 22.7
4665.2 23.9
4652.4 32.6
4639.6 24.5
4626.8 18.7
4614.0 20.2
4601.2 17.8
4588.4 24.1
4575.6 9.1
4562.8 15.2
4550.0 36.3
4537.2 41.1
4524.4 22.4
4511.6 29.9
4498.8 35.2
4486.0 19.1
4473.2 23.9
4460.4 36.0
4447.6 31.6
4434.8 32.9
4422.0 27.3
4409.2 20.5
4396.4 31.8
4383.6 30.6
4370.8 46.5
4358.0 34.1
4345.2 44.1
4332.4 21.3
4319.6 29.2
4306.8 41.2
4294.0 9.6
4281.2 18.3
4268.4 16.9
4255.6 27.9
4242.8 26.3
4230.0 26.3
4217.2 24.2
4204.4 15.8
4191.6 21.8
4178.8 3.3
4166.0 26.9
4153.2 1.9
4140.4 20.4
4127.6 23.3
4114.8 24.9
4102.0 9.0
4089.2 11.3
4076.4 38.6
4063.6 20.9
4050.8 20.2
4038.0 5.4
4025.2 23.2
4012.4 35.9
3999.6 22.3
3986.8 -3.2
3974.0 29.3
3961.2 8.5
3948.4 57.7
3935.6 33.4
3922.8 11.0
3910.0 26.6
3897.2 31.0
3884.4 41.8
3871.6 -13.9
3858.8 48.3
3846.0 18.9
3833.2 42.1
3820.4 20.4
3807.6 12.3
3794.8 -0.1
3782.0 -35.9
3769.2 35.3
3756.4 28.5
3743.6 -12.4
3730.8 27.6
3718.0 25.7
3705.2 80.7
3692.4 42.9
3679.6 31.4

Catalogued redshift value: 0.277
